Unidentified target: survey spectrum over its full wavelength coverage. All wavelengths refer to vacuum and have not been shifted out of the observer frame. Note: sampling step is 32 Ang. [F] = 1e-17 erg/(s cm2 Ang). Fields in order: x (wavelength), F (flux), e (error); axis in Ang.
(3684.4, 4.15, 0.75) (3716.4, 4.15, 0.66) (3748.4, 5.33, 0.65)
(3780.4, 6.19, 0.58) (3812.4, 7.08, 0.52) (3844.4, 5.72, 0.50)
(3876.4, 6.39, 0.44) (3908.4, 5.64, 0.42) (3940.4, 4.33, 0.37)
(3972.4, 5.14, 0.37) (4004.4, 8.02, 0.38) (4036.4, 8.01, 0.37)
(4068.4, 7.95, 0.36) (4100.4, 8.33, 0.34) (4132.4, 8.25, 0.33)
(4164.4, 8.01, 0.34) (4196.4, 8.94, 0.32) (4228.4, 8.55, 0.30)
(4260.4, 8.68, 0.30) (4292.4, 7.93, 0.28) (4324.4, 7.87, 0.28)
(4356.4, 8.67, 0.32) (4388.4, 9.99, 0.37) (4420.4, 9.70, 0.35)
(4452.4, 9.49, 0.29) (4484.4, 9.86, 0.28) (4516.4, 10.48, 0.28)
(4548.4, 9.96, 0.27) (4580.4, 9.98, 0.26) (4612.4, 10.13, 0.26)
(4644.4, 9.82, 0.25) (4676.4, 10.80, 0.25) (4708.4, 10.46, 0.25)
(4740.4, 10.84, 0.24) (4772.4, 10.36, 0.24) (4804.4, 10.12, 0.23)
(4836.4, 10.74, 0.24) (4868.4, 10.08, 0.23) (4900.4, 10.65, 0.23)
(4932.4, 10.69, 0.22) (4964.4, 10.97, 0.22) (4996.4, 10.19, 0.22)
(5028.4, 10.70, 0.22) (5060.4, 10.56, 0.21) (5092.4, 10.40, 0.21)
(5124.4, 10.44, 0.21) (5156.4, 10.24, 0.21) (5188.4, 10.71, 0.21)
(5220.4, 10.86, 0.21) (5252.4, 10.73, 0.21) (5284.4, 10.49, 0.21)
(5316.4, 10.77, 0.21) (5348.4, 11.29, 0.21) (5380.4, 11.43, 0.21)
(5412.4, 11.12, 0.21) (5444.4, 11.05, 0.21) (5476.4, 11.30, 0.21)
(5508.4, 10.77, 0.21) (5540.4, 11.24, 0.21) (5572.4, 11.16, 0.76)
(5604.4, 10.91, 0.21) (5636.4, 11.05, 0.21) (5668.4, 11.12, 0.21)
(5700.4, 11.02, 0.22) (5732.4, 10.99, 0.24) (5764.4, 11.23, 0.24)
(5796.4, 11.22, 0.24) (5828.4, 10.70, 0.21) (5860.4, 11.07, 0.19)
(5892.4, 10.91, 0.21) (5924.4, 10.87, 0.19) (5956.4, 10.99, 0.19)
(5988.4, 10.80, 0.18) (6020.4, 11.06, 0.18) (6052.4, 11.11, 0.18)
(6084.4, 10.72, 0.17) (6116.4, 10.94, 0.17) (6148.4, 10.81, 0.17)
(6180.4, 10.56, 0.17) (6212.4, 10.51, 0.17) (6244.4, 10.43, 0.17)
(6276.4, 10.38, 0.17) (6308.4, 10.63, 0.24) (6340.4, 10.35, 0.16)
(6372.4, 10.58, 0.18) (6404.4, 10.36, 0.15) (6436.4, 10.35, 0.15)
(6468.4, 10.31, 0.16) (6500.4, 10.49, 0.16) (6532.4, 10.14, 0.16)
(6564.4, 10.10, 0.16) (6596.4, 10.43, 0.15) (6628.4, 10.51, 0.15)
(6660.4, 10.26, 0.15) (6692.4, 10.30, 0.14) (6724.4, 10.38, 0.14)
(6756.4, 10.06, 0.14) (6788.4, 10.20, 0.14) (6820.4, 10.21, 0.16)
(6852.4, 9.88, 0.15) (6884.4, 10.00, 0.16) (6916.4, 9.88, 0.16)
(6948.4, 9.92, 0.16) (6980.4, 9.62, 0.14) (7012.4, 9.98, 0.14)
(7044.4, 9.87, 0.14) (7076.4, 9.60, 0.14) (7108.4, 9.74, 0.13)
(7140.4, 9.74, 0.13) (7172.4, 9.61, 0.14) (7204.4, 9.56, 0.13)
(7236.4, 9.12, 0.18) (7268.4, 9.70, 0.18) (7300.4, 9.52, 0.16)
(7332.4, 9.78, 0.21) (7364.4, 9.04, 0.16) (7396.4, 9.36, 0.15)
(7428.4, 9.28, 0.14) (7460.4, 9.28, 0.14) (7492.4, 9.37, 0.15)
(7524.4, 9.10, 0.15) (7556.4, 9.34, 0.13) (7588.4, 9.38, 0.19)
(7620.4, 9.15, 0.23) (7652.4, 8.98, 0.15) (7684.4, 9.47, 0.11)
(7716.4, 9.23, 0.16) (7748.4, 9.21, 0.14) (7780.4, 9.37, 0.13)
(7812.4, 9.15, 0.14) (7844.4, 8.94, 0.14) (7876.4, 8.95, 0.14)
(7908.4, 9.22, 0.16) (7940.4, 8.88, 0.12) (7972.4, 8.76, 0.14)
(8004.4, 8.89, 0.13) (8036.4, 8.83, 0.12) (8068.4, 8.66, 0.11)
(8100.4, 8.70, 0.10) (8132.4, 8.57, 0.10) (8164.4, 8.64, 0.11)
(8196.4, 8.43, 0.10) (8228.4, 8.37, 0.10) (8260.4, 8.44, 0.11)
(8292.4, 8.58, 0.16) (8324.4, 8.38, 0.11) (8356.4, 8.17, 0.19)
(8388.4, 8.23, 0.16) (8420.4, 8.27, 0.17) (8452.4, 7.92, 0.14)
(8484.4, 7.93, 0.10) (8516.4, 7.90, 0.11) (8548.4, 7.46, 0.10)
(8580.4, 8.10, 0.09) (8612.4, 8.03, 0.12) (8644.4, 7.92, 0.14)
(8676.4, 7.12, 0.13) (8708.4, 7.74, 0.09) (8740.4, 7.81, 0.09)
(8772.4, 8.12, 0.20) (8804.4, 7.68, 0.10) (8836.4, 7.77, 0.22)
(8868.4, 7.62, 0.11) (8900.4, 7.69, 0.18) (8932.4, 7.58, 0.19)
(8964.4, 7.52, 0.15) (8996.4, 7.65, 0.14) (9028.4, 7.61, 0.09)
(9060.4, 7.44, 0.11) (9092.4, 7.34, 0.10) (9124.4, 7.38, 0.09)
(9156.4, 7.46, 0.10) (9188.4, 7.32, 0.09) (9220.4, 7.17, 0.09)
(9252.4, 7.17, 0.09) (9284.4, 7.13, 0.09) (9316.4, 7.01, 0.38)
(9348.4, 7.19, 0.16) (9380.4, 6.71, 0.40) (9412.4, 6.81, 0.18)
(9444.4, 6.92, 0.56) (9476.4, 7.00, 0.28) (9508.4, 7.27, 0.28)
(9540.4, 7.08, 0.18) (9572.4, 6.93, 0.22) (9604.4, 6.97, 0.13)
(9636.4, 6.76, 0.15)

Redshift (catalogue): 0.000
